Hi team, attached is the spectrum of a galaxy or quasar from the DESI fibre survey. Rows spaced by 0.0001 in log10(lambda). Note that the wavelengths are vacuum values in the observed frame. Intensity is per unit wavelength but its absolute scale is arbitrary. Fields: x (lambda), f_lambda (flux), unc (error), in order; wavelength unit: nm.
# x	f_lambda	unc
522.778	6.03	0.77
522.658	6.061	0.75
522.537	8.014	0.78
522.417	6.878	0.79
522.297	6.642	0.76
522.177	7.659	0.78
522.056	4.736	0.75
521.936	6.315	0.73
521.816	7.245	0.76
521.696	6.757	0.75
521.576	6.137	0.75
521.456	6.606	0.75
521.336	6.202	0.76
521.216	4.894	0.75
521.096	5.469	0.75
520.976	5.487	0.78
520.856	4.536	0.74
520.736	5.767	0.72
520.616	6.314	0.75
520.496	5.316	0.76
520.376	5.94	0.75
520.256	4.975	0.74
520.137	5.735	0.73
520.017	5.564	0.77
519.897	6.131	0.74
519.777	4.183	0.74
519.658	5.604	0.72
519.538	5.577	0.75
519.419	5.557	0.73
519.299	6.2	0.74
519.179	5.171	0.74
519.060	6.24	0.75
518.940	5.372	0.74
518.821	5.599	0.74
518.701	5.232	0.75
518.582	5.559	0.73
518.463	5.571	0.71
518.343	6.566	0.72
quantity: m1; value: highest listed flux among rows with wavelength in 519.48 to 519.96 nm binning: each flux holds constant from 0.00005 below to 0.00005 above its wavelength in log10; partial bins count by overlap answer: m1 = 6.131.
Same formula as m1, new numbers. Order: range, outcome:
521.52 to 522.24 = 7.659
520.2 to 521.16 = 6.314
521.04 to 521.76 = 6.757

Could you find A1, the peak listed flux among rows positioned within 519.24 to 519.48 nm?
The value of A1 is 6.2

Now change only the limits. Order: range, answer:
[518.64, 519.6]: 6.24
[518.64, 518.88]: 5.599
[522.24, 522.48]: 6.878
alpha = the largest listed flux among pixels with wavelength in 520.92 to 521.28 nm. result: 5.487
